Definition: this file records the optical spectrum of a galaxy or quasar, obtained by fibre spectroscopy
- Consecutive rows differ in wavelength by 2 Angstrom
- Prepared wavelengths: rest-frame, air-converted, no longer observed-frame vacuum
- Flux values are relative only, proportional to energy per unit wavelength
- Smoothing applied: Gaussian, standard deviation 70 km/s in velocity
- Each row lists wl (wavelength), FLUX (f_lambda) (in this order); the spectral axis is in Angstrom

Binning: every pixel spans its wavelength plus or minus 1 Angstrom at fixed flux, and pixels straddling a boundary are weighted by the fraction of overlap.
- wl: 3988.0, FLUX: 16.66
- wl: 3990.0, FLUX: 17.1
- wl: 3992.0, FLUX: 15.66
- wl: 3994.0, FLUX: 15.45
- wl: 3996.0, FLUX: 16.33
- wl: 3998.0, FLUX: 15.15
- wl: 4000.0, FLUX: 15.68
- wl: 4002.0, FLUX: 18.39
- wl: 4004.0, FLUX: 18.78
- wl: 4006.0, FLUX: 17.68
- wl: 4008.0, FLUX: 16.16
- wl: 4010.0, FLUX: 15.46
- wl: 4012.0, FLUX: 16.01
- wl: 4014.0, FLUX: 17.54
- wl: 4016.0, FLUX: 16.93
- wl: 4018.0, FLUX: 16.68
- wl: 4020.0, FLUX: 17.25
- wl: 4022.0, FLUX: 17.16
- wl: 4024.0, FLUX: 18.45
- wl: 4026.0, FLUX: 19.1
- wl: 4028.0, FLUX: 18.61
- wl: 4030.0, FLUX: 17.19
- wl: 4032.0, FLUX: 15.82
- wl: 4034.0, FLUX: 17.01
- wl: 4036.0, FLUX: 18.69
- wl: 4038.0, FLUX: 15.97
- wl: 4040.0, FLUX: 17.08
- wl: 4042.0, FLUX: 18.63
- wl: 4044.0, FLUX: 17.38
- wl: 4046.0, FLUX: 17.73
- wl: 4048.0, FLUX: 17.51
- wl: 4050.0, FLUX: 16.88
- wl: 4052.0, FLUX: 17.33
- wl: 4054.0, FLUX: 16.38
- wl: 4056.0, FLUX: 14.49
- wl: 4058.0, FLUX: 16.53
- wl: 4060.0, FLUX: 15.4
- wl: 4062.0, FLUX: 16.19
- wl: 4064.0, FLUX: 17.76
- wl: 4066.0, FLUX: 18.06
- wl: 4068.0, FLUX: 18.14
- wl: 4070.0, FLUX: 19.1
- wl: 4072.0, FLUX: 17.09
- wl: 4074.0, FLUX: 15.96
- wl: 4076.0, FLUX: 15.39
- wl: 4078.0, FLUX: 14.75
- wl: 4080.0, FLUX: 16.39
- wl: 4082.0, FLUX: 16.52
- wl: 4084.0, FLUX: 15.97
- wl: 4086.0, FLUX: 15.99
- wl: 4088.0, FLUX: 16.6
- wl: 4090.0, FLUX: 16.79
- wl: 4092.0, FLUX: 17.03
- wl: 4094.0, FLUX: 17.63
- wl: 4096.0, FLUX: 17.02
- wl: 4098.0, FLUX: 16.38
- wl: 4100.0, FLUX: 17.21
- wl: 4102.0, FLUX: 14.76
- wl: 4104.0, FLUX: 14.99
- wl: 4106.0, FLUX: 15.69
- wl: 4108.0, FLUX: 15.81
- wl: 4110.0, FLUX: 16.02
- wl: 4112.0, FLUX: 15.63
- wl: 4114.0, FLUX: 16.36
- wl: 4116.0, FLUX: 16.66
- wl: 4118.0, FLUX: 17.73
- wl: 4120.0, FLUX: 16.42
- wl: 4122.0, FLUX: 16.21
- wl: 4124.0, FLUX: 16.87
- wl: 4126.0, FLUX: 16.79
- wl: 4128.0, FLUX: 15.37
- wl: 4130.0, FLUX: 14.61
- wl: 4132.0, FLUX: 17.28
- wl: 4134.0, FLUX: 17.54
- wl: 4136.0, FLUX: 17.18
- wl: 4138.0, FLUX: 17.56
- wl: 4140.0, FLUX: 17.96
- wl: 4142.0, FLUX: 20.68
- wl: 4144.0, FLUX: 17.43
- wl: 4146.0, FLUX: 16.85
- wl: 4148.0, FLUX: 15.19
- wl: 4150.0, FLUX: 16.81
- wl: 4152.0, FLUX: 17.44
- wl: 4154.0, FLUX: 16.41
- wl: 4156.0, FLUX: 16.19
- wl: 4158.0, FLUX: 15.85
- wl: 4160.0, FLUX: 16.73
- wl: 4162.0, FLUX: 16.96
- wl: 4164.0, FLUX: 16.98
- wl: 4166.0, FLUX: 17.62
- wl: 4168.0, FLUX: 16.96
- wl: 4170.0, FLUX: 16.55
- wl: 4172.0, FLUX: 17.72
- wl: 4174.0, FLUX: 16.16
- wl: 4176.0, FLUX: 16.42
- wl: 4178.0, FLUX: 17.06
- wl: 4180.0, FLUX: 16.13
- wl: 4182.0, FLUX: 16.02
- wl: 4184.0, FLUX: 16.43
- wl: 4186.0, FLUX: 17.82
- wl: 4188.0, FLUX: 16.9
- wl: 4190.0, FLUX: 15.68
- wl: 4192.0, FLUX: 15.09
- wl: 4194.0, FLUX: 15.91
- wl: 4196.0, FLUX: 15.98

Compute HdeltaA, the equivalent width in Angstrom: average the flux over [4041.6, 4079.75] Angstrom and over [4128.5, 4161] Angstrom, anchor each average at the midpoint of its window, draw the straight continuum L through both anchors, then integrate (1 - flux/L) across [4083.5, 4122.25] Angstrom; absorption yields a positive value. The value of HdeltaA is 1.25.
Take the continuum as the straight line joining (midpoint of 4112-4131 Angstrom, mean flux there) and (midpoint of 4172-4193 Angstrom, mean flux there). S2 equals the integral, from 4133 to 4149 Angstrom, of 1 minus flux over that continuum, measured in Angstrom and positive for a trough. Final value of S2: -1.2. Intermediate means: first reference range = 16.3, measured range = 17.5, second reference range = 16.4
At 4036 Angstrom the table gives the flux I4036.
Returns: 18.69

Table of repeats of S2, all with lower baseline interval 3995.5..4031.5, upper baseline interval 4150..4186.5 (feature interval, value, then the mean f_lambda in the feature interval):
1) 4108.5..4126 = 0.39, 16.5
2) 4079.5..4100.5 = 0.32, 16.7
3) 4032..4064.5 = 0.30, 16.9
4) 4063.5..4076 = -0.37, 17.5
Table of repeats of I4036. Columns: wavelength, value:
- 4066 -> 18.06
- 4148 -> 15.19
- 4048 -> 17.51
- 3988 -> 16.66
